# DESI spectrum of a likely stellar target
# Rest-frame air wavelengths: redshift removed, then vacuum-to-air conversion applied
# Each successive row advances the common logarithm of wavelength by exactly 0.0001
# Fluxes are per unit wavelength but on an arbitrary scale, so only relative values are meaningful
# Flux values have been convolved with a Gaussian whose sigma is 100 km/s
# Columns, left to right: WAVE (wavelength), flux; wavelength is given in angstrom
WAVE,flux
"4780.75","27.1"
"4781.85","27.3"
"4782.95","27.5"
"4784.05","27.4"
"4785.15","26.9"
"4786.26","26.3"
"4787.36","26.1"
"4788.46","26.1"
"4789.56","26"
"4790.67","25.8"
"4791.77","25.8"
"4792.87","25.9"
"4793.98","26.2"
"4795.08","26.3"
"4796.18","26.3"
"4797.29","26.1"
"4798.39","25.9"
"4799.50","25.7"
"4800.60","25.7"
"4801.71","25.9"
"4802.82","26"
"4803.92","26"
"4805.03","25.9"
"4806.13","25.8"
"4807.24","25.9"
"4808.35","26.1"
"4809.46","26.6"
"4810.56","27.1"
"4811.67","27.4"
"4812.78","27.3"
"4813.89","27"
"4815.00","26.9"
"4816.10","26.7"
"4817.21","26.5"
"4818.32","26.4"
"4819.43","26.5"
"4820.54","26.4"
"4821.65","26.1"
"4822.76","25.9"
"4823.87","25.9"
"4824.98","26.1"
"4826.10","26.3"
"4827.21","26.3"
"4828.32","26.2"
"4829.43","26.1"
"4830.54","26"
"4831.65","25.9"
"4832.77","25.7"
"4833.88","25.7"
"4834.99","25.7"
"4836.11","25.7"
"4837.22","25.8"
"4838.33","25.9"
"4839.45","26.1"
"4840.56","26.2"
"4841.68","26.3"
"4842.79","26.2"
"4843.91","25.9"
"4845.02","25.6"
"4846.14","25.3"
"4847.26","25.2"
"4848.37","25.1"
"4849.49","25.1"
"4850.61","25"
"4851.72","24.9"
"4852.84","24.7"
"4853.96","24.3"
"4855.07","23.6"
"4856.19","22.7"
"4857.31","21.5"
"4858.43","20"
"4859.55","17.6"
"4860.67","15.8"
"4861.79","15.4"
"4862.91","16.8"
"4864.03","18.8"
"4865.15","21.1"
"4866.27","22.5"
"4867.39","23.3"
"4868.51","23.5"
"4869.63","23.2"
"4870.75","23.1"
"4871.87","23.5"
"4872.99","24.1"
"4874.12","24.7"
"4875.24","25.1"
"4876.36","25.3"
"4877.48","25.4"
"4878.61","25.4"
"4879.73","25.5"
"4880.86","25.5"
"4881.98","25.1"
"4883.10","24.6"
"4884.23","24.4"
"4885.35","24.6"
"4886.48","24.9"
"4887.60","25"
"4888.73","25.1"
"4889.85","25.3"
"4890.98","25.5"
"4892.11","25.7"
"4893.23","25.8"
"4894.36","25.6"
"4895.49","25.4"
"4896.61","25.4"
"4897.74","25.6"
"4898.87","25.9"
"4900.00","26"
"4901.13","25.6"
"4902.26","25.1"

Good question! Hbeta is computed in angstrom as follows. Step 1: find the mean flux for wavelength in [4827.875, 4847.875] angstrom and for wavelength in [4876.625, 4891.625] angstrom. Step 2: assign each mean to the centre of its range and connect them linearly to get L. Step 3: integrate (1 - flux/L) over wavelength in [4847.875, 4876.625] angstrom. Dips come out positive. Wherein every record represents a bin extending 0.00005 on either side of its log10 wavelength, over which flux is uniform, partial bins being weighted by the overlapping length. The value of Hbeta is 3.6 angstrom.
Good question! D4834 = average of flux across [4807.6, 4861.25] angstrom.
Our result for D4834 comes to 25.3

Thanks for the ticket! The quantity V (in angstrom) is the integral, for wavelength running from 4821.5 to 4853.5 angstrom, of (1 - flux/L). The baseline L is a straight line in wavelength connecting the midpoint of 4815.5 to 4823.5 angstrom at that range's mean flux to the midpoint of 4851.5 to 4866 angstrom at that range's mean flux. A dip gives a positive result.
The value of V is -2.9 angstrom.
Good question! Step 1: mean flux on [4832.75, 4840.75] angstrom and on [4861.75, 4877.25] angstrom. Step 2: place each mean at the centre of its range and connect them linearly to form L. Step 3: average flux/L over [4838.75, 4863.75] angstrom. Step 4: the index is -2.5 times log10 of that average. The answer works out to 0.06 mag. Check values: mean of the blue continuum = 25.9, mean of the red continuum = 22.5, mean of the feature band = 23.1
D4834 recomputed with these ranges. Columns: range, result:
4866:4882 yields 24.4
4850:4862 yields 21.6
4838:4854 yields 25.5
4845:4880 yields 22.8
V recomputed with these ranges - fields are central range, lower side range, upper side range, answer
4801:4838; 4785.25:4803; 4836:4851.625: -0.6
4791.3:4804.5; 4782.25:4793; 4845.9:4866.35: -0.1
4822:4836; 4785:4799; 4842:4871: -1.1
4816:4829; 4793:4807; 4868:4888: -0.3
